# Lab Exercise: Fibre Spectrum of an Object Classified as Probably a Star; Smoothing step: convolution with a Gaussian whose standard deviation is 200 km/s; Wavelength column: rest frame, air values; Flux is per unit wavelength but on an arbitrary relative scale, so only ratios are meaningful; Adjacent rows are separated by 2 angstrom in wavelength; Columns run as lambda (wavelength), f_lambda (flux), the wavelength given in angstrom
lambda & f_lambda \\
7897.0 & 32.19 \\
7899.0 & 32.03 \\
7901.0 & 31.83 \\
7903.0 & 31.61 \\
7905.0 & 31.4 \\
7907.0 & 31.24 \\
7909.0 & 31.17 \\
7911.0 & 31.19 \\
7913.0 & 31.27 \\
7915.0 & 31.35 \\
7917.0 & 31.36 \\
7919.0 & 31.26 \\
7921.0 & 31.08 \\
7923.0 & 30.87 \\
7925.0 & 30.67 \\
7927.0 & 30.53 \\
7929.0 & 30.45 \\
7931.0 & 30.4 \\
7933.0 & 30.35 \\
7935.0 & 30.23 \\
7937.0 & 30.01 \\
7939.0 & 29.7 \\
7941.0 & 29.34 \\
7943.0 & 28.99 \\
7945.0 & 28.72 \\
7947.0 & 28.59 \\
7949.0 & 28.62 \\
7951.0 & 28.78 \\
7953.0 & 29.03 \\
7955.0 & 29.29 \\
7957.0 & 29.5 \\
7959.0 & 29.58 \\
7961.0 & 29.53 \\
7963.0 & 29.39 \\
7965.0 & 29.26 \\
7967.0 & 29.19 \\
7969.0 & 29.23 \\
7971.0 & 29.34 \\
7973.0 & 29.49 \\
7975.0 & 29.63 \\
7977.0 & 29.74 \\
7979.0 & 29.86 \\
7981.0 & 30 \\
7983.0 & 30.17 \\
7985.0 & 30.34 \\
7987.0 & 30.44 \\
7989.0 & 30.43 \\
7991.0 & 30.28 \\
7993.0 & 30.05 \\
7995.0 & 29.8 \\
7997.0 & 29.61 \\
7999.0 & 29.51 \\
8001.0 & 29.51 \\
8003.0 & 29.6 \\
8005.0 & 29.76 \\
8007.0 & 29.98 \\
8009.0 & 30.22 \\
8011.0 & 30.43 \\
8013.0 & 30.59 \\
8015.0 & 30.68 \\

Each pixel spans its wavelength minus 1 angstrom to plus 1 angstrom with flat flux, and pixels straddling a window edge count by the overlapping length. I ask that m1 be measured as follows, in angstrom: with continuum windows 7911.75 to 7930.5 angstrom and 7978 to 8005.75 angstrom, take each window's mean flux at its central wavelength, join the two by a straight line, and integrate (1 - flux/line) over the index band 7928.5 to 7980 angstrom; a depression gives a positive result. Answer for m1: 1.7 angstrom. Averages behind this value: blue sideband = 31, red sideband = 30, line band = 29.5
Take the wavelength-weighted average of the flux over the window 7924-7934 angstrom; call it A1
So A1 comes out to 30.5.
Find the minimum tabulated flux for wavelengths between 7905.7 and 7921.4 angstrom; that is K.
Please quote 31.08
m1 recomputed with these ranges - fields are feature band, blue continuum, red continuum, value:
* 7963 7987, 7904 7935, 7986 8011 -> 0.45 angstrom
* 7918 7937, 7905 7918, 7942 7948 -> -0.34 angstrom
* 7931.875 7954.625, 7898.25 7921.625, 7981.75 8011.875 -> 1.15 angstrom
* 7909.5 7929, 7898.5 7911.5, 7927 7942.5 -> -0.15 angstrom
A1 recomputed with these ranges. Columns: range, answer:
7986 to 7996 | 30.2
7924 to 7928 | 30.6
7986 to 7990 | 30.4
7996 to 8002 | 29.5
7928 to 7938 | 30.3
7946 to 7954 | 28.8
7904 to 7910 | 31.3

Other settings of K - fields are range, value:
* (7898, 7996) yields 28.59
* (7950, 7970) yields 28.78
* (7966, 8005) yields 29.19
